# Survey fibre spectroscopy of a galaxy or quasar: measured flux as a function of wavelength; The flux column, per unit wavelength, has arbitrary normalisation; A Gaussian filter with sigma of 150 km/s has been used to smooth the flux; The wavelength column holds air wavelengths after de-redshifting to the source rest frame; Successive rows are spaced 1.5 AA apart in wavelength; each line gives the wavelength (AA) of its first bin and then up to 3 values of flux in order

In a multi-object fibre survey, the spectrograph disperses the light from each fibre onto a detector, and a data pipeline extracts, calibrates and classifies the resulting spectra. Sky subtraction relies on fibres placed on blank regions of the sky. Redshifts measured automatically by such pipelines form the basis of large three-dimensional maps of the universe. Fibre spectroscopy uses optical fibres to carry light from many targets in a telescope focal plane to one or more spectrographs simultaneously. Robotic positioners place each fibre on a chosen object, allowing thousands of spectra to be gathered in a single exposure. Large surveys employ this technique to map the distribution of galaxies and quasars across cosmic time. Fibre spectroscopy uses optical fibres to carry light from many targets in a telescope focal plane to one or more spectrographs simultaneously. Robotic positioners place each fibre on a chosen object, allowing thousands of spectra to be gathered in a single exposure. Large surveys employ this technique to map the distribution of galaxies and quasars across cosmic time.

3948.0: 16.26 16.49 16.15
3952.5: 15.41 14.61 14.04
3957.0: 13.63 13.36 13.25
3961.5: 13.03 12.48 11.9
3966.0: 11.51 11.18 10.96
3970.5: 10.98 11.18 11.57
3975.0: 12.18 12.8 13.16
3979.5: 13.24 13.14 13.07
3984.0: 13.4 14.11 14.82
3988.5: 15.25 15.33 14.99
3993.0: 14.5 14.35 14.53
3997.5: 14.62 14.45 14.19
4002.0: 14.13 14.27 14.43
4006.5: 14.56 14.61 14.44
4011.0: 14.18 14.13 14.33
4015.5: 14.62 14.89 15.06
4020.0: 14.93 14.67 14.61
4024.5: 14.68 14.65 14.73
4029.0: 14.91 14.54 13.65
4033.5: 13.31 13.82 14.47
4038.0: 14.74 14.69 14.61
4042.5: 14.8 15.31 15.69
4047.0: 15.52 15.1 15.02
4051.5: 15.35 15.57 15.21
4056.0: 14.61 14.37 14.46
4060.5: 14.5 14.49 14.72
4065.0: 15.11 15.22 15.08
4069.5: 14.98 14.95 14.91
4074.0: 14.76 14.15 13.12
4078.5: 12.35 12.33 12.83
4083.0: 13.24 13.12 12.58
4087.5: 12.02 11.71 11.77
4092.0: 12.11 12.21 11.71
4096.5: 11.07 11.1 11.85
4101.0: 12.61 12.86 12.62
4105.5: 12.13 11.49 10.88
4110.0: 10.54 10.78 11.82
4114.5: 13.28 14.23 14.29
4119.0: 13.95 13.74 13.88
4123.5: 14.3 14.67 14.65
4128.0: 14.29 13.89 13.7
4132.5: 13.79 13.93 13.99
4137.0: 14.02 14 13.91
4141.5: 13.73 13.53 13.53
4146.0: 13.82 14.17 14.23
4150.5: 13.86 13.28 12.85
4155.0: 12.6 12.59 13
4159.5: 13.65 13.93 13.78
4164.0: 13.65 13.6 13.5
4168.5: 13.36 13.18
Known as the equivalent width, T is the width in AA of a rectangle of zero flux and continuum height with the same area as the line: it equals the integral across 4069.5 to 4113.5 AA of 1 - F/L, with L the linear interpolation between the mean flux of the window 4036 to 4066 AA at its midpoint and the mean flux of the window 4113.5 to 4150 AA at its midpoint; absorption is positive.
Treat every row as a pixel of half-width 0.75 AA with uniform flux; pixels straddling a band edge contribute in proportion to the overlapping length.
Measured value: 6.1 AA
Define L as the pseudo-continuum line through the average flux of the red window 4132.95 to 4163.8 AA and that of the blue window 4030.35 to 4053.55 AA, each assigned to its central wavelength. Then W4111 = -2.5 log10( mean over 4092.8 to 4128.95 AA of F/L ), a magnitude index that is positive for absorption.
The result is 0.106 mag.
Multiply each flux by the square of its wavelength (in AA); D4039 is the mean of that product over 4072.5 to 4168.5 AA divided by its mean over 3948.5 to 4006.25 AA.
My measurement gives 1.0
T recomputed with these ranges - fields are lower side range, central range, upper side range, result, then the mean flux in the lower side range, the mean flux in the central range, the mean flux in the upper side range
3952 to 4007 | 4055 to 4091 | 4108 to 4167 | -0.9 AA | 13.5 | 13.8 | 13.5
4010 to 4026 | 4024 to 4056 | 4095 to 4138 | -1.2 AA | 14.6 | 14.8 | 13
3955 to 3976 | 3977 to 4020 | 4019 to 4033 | -2.6 AA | 12.2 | 14.3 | 14.6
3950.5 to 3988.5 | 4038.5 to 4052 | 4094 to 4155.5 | -2.1 AA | 13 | 15.1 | 13.2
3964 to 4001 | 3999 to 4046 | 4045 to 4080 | -1.9 AA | 13.3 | 14.5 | 14.7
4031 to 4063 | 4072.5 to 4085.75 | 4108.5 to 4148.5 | 0.9 AA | 14.7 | 13.3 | 13.6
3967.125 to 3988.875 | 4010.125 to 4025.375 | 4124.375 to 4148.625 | -1.8 AA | 12.7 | 14.6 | 14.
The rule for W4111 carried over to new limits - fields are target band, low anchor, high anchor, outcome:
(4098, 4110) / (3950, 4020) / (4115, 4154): 0.17 mag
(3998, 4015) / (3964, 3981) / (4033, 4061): -0.09 mag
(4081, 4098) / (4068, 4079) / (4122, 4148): 0.17 mag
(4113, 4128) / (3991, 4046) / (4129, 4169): -0.01 mag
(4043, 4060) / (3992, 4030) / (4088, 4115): -0.14 mag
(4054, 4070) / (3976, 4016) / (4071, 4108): -0.14 mag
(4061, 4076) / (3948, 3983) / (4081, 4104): -0.20 mag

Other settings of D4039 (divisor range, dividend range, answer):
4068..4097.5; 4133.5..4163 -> 1.08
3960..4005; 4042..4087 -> 1.13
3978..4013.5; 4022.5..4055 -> 1.06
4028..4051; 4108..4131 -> 0.94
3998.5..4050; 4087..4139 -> 0.92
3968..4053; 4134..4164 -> 1.03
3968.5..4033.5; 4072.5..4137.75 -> 0.97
